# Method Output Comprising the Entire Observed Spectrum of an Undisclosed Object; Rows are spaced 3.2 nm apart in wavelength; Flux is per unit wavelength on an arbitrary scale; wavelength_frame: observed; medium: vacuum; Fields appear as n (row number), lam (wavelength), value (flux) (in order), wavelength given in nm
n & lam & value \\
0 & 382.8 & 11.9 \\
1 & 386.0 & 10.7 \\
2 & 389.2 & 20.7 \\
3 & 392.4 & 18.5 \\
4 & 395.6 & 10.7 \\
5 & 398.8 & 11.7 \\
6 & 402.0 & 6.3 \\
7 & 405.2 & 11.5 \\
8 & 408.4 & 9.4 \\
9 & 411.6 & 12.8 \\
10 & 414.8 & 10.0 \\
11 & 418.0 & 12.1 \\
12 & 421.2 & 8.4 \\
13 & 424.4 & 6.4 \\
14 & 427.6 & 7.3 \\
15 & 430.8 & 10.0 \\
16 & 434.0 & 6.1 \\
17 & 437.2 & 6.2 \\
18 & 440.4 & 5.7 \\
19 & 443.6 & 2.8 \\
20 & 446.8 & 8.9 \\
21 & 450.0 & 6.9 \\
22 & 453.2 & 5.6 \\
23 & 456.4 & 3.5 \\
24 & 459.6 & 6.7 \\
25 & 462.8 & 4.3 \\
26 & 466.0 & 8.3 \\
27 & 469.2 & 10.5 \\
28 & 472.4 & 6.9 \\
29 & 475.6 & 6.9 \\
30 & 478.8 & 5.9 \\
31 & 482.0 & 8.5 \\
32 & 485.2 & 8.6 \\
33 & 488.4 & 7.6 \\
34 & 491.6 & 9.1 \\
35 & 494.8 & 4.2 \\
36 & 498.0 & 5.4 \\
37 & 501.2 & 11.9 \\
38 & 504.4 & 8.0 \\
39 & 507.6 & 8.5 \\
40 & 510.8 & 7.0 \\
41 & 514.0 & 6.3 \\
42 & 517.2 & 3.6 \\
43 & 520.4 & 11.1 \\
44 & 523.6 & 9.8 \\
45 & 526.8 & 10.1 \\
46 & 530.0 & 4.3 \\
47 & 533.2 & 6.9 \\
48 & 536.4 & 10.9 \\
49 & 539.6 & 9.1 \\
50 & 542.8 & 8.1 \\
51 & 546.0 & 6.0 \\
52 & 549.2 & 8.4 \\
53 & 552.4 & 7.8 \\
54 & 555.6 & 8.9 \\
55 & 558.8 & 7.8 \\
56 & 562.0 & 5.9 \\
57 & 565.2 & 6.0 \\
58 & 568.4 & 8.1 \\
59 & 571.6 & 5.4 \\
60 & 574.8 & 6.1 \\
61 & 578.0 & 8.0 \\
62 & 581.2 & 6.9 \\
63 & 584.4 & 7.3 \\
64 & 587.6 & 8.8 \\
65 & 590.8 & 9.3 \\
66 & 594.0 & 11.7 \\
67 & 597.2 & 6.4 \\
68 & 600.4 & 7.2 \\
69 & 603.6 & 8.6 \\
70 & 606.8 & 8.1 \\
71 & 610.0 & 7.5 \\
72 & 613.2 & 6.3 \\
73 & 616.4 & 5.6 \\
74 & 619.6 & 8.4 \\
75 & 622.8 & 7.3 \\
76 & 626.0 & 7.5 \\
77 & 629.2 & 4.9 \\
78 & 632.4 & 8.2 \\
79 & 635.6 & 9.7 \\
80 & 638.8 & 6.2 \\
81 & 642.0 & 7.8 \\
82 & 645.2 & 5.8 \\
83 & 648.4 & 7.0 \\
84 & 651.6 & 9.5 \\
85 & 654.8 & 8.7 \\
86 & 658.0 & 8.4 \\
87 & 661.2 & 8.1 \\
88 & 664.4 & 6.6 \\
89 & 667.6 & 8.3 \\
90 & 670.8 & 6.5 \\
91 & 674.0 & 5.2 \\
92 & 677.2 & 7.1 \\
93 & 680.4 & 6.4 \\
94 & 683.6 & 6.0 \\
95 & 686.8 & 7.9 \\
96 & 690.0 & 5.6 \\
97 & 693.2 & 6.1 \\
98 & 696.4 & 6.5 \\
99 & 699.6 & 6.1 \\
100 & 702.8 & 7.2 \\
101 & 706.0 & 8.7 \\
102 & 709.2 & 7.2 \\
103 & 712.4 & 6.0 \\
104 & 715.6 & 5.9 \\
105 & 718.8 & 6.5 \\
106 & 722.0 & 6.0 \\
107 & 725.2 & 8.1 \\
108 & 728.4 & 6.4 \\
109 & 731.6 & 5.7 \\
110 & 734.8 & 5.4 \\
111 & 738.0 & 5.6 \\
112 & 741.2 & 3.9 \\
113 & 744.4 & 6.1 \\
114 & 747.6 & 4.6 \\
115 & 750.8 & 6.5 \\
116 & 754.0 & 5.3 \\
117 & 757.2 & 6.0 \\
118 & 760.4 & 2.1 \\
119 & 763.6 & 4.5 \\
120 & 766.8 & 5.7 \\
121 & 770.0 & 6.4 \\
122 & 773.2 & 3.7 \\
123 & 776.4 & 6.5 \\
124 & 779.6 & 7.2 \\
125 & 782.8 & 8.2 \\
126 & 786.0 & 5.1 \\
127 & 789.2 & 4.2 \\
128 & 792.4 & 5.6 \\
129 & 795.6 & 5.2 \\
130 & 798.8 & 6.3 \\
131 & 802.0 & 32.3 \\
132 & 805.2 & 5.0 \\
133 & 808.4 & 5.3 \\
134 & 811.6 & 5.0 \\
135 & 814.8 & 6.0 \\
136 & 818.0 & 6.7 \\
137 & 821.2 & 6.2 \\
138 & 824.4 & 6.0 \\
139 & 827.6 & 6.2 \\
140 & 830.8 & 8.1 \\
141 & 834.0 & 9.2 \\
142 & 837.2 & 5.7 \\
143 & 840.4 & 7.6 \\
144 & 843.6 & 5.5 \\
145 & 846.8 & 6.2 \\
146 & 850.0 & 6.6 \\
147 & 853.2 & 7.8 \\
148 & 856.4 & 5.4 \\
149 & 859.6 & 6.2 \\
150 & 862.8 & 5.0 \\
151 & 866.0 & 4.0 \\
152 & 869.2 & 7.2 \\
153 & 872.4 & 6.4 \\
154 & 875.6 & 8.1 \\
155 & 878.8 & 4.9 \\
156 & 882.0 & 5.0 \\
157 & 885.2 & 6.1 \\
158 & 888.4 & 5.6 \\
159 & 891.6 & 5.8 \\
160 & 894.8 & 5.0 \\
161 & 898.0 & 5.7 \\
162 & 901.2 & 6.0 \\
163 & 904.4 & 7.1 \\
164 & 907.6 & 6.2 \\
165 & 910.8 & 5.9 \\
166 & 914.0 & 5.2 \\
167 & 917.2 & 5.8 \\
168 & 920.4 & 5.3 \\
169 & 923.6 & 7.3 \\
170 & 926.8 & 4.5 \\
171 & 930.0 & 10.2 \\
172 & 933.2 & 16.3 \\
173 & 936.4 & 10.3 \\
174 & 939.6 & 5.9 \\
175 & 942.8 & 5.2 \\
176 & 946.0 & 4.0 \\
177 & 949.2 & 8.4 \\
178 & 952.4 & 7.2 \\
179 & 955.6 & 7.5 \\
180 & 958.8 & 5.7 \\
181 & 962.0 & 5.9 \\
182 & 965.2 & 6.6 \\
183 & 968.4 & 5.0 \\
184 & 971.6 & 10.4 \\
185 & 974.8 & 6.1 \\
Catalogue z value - 1.153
